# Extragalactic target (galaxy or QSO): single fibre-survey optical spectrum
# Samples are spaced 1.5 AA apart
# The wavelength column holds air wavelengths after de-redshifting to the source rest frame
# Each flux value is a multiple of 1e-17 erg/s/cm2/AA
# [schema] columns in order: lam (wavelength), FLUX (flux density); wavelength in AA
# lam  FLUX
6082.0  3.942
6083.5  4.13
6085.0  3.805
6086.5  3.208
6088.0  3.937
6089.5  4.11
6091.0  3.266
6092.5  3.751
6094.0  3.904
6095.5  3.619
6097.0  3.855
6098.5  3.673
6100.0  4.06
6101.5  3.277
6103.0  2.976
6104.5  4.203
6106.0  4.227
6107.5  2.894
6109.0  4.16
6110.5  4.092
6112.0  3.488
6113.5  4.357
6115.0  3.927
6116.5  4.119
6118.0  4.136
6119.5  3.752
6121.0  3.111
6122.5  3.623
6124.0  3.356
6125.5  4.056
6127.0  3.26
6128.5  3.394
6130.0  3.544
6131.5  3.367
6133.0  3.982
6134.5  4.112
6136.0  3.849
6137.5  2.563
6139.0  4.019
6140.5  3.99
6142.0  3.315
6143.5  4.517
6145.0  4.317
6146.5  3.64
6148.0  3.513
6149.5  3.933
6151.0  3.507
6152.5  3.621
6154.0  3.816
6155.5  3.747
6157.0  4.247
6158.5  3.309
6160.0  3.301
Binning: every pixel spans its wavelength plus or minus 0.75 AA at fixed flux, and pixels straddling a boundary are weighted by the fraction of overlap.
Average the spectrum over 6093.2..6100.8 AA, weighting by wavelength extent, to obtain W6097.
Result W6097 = 3.82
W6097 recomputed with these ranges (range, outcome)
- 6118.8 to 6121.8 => 3.43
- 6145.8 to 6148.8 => 3.58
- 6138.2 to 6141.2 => 3.98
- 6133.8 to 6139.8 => 3.63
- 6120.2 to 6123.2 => 3.37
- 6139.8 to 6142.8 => 3.66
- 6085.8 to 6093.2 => 3.66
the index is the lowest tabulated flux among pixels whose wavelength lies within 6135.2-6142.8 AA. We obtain 2.563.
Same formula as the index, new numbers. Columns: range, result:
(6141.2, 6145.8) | 3.315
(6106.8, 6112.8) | 2.894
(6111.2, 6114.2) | 3.488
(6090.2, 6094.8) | 3.266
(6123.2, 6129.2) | 3.26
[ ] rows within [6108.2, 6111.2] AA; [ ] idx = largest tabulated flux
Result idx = 4.16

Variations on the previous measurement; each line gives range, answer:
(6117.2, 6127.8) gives 4.136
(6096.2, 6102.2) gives 4.06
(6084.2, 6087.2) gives 3.805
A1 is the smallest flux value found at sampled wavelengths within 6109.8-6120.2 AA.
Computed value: 3.488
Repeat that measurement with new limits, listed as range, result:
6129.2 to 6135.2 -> 3.367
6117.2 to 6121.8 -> 3.111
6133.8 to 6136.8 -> 3.849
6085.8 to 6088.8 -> 3.208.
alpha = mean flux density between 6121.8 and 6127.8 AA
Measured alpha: 3.57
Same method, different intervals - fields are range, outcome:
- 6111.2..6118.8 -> 4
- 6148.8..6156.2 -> 3.72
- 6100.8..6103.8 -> 3.14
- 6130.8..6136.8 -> 3.82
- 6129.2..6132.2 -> 3.46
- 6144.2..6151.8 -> 3.79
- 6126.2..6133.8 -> 3.52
